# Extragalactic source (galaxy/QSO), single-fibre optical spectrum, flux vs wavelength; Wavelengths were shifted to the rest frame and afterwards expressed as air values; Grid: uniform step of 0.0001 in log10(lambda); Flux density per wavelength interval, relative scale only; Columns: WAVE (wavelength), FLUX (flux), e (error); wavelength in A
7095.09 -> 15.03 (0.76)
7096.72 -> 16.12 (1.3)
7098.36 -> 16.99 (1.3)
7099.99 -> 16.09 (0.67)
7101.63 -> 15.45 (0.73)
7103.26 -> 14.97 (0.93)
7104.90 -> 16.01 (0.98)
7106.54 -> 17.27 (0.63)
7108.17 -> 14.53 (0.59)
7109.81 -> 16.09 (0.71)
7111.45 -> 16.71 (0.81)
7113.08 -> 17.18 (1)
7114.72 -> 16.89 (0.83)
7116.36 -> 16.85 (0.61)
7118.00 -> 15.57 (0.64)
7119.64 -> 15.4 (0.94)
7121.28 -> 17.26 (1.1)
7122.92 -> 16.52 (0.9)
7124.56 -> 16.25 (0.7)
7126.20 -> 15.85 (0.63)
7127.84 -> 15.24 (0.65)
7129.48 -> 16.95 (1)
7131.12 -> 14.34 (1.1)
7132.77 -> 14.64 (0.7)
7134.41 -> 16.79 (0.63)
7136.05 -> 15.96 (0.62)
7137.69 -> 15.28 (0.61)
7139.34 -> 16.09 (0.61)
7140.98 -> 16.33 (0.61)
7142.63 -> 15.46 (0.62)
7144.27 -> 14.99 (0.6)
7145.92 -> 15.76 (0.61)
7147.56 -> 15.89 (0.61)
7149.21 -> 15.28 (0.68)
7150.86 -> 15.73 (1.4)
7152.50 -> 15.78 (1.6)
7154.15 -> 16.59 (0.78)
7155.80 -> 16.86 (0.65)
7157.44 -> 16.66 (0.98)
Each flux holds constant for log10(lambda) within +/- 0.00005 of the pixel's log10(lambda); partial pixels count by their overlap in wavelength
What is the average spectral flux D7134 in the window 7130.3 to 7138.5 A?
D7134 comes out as 15.4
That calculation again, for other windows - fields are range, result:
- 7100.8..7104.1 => 15.2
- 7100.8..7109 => 15.6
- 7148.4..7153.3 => 15.6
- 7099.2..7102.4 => 15.7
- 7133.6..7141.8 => 16.1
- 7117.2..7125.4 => 16.2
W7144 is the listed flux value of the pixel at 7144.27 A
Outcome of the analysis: 14.99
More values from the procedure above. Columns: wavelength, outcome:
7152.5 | 15.78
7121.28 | 17.26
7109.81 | 16.09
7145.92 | 15.76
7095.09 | 15.03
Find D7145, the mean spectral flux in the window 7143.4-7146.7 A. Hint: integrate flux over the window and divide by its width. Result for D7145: 15.4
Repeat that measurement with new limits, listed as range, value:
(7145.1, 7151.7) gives 15.7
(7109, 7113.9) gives 16.7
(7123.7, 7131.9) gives 15.7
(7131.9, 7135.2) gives 15.7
